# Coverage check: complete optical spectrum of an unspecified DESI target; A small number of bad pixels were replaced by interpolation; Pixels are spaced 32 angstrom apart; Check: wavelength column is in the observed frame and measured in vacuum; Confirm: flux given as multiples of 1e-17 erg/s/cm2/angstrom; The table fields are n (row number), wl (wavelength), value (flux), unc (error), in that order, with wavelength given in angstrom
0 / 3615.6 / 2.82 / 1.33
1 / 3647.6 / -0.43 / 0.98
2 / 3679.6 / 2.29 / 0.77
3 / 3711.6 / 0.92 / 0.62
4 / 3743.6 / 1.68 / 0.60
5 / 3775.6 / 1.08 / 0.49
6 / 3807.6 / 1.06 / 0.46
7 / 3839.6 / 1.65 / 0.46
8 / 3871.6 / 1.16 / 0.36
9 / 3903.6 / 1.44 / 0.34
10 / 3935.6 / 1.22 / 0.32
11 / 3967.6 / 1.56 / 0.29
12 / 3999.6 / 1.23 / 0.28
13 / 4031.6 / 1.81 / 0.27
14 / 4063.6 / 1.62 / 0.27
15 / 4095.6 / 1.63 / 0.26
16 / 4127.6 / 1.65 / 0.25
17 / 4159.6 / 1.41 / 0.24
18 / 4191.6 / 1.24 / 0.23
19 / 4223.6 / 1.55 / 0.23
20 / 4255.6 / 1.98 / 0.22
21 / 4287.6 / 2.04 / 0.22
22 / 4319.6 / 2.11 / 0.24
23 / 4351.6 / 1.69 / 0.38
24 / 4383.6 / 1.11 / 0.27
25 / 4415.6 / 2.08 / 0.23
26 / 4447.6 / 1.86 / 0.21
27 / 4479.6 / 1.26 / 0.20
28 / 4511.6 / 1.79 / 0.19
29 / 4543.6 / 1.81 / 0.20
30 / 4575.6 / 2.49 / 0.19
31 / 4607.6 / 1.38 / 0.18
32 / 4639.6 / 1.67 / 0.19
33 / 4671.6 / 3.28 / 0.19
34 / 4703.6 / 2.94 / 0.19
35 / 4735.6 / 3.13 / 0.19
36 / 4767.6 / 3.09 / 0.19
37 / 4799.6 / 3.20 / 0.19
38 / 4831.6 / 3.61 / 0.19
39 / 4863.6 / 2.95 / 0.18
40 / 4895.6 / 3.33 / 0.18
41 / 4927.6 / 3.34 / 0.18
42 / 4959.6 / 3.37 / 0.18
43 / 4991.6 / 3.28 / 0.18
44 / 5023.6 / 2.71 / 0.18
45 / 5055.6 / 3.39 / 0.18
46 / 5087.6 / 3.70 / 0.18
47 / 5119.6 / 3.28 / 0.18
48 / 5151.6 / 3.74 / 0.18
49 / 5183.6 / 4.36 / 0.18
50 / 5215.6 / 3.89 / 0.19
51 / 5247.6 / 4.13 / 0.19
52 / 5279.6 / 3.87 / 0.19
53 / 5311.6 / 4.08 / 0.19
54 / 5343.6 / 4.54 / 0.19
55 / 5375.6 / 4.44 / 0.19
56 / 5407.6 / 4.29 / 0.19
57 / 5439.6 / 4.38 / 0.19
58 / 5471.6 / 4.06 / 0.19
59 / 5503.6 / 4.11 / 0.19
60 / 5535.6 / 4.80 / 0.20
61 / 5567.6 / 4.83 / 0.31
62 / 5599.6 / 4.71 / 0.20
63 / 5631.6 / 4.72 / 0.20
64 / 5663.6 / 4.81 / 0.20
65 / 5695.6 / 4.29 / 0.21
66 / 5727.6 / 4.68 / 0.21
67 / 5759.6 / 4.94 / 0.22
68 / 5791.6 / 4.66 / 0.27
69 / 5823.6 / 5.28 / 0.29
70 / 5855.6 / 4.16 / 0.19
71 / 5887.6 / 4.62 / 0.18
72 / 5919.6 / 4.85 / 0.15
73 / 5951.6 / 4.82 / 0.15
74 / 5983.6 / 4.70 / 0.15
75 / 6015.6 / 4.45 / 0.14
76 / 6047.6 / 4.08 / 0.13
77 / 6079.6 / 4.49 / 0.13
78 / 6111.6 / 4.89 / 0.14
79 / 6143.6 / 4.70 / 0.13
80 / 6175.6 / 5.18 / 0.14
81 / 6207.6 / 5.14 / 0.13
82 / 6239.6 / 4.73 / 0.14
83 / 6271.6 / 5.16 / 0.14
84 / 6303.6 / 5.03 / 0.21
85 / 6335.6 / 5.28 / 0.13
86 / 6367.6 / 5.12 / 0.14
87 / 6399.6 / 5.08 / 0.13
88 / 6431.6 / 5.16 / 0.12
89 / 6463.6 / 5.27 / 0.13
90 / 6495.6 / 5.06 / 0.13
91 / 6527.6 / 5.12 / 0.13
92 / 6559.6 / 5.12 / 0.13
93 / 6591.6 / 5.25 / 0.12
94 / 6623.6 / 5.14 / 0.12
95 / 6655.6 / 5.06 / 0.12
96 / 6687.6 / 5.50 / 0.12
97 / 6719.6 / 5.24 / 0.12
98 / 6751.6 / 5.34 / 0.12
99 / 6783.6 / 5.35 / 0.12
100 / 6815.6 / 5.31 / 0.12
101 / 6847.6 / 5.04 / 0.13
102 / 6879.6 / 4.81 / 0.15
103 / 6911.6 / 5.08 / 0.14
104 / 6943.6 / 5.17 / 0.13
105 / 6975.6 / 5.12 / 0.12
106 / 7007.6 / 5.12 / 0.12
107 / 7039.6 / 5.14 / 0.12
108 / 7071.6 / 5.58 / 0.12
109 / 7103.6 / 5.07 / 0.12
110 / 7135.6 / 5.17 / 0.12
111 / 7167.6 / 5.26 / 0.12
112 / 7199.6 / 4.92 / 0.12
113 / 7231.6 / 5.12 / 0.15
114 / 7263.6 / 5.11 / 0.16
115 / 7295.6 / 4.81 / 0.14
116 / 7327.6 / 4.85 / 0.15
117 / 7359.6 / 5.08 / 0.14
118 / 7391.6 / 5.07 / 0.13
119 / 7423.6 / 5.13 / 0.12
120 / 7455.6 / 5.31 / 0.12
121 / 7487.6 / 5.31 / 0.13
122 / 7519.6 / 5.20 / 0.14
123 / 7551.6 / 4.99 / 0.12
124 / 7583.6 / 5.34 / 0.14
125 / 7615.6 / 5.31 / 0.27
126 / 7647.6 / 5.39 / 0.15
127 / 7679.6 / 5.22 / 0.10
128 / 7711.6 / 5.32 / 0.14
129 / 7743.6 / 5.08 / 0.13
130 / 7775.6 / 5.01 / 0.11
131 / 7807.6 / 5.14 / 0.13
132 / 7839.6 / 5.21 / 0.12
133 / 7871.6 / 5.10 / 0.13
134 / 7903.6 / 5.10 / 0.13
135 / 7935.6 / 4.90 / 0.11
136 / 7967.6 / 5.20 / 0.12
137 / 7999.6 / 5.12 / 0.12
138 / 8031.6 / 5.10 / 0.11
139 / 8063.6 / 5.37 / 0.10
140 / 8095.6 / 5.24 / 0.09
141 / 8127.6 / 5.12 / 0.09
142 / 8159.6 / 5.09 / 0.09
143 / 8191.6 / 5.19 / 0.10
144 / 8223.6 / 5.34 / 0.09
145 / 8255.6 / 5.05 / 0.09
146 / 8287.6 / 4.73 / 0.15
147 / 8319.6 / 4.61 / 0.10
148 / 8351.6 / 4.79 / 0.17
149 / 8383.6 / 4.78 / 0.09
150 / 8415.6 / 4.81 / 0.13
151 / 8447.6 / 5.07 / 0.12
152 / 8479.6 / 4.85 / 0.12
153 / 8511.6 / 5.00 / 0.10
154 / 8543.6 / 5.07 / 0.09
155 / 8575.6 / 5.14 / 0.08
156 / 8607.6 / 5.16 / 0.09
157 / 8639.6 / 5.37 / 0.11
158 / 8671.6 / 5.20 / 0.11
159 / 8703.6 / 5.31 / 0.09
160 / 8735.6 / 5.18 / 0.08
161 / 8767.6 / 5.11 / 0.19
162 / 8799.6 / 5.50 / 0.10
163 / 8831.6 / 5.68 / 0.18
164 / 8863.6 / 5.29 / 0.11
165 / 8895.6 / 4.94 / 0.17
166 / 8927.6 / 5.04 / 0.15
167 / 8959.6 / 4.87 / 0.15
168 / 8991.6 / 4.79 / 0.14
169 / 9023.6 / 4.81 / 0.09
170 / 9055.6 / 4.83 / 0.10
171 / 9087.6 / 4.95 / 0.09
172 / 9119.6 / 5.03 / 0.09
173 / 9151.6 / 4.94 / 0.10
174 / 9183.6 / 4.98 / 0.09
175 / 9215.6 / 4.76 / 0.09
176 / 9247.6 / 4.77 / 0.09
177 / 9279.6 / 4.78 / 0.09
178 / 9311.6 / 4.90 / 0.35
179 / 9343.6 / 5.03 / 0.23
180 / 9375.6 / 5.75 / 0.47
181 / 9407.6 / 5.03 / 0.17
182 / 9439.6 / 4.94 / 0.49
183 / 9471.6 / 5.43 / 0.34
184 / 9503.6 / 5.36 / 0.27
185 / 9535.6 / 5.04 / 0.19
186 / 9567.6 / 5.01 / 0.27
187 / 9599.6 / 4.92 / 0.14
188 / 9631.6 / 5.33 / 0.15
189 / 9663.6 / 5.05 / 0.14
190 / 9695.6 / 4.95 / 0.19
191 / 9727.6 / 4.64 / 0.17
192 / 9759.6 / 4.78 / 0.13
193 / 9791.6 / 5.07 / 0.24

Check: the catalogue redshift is 0.17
